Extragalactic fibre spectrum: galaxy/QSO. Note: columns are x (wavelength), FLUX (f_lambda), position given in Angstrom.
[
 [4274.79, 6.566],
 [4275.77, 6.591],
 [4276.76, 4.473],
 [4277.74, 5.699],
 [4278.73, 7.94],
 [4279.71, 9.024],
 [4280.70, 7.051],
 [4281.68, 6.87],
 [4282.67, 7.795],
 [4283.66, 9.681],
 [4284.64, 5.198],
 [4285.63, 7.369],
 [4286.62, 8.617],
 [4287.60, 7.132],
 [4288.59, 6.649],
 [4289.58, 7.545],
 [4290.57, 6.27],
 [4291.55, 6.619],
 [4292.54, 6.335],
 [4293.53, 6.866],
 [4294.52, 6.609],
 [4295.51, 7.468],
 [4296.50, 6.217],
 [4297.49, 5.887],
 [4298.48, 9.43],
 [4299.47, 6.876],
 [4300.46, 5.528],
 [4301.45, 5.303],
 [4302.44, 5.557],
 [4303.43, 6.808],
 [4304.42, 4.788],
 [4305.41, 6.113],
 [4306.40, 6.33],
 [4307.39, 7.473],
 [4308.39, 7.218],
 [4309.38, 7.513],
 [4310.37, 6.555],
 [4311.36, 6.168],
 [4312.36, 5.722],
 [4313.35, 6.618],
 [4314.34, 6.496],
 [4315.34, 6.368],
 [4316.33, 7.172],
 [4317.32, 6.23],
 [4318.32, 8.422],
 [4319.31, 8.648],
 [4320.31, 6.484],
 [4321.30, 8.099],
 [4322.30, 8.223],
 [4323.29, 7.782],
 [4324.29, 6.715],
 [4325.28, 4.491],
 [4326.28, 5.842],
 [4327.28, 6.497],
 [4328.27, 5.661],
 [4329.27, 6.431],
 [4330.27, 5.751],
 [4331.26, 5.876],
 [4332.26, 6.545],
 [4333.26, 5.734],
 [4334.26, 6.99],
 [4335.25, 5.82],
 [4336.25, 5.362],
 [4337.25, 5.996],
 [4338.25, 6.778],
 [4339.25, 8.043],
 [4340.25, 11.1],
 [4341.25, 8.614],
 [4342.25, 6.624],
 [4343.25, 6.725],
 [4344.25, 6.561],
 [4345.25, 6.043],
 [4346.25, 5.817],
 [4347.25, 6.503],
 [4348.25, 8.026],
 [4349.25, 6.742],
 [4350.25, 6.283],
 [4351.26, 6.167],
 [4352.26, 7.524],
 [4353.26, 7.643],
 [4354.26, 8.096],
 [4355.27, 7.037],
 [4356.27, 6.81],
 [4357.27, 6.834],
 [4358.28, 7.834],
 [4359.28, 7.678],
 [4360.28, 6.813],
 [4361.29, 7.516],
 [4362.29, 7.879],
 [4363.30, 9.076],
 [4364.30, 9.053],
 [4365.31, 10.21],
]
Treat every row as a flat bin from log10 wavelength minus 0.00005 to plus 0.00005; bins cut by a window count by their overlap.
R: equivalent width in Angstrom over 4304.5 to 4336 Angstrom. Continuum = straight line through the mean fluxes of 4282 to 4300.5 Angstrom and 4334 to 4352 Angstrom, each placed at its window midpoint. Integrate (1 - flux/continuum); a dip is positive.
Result 1.7 Angstrom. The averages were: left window 7.09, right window 6.91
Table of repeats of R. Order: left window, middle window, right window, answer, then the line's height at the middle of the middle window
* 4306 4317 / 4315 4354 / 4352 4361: 1.1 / 7.03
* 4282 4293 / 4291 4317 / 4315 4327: 2.1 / 7.12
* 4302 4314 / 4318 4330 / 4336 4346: -0.2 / 6.79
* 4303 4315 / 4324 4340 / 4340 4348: 1.6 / 6.92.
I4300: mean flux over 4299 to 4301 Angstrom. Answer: 6.17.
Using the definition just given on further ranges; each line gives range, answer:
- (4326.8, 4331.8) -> 6.05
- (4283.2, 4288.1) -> 7.59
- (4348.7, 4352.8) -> 6.7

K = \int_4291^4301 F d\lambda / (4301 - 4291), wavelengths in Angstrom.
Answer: 6.77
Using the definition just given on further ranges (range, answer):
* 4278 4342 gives 6.86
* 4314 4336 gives 6.64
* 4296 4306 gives 6.25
